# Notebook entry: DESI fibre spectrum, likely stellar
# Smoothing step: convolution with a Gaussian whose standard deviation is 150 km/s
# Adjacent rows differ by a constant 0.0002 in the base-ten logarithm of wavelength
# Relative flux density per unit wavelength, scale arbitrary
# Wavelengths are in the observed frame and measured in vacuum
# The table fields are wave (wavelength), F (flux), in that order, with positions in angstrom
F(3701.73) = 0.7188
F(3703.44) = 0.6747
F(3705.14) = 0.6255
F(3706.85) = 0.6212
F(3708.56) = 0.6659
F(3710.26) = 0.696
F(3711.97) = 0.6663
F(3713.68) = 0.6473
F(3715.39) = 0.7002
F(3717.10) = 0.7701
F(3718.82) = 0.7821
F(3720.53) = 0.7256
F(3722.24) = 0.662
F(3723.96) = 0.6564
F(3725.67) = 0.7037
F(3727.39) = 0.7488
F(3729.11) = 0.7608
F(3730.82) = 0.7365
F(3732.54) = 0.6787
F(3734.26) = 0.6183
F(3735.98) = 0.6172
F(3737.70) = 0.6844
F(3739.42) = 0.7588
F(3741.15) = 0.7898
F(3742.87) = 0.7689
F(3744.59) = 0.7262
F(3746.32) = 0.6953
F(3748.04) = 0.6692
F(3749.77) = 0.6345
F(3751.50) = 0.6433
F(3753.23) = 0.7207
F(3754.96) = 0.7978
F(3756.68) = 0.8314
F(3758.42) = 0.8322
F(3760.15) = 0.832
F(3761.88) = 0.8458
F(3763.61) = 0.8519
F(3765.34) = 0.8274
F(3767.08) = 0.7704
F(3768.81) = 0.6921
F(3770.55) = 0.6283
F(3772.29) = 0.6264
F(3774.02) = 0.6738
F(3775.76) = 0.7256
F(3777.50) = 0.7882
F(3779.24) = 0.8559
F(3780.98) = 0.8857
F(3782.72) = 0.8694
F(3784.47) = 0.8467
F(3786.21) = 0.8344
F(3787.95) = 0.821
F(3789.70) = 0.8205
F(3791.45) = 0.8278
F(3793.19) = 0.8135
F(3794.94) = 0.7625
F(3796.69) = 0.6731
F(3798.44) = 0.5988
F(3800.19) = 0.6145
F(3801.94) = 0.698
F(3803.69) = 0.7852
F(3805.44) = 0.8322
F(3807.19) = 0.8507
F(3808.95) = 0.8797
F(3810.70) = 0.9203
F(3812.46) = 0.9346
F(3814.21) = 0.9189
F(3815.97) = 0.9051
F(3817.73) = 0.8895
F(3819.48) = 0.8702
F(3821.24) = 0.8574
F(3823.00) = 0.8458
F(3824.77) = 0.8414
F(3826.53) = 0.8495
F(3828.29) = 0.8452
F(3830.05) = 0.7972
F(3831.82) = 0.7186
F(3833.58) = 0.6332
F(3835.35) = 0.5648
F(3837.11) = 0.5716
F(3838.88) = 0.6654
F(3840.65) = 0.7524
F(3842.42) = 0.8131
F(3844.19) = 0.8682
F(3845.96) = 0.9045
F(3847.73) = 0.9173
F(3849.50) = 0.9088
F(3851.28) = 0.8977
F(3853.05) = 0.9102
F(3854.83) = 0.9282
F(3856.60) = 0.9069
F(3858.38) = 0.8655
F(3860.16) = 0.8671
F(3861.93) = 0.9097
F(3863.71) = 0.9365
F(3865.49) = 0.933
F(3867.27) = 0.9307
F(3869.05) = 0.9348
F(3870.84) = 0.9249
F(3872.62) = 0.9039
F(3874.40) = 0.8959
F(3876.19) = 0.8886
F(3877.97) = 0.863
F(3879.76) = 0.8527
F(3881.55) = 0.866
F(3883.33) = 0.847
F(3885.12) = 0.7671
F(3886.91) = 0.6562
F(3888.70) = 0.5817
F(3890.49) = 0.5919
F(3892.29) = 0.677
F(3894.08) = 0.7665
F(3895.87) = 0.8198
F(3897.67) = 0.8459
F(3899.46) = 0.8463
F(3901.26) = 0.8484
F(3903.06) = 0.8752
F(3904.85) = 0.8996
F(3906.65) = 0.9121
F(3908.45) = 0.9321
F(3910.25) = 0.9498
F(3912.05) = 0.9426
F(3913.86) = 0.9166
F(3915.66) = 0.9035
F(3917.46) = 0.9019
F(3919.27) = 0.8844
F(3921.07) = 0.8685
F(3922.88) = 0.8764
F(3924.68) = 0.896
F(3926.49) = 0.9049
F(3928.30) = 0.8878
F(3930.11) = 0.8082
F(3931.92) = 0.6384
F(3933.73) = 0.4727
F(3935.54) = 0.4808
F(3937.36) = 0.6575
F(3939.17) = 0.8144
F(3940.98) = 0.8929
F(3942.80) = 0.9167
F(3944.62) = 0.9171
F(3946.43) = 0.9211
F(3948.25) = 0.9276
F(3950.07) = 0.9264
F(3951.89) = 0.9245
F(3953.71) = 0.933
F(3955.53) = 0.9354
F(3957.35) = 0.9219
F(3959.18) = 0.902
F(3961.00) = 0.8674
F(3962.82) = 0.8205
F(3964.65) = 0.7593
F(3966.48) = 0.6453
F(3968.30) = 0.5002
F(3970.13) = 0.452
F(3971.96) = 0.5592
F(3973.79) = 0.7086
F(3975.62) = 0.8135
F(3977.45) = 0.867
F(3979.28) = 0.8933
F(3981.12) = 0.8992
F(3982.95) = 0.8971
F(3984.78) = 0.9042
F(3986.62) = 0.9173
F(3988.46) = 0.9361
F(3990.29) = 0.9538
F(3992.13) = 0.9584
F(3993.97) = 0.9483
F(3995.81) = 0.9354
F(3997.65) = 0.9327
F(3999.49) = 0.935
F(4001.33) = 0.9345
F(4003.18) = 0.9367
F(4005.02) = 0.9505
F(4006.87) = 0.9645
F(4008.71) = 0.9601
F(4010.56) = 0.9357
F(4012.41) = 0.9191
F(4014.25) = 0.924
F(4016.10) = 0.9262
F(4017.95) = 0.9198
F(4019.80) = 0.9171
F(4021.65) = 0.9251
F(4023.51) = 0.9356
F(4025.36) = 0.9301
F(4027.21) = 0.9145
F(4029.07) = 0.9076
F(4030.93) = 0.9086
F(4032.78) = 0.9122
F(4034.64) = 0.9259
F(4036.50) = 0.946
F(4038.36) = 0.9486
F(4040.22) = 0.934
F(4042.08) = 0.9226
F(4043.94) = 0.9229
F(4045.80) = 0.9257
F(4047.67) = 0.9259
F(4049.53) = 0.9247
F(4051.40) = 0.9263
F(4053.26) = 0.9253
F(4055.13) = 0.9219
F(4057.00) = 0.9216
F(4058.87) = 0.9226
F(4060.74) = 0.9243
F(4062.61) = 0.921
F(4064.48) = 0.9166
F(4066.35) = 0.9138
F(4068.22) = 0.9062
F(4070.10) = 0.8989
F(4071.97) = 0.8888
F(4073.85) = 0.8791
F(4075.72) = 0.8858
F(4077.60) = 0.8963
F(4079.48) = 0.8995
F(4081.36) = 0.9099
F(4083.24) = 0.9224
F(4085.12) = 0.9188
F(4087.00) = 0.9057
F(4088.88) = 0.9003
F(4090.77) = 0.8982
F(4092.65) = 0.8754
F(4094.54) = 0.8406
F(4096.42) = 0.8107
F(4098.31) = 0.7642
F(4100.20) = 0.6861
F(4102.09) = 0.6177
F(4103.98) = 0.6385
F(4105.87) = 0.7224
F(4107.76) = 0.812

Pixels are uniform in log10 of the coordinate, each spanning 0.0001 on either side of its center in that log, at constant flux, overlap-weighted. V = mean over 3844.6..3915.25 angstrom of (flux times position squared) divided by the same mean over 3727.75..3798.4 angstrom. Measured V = 1.2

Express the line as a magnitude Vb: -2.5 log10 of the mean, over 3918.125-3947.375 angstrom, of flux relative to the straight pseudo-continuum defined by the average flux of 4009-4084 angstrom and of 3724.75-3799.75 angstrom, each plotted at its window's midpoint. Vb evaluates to 0.06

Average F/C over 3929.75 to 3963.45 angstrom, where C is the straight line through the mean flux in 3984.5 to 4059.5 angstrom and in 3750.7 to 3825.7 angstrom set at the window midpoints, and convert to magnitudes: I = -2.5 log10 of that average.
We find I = 0.08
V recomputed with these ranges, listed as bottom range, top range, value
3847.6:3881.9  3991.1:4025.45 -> 1.12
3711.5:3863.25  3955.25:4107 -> 1.27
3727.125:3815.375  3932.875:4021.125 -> 1.24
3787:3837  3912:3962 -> 1.14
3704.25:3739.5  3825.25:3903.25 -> 1.28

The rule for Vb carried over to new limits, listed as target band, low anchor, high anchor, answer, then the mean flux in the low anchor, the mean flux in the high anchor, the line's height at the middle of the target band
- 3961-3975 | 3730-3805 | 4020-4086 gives 0.306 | 0.749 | 0.917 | 0.867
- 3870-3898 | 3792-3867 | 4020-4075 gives 0.067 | 0.822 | 0.92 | 0.846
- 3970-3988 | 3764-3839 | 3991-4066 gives 0.113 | 0.784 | 0.93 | 0.898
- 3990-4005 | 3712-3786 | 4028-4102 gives -0.095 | 0.74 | 0.896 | 0.863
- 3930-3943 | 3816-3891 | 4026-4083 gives 0.242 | 0.83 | 0.916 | 0.866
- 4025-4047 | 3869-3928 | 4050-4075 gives -0.026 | 0.849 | 0.913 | 0.903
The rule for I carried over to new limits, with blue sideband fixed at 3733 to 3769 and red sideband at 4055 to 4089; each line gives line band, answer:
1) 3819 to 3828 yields -0.09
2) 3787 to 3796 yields -0.06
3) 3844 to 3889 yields -0.09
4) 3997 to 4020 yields -0.07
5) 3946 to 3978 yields 0.07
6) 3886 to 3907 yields 0.06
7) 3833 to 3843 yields 0.19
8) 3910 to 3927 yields -0.09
